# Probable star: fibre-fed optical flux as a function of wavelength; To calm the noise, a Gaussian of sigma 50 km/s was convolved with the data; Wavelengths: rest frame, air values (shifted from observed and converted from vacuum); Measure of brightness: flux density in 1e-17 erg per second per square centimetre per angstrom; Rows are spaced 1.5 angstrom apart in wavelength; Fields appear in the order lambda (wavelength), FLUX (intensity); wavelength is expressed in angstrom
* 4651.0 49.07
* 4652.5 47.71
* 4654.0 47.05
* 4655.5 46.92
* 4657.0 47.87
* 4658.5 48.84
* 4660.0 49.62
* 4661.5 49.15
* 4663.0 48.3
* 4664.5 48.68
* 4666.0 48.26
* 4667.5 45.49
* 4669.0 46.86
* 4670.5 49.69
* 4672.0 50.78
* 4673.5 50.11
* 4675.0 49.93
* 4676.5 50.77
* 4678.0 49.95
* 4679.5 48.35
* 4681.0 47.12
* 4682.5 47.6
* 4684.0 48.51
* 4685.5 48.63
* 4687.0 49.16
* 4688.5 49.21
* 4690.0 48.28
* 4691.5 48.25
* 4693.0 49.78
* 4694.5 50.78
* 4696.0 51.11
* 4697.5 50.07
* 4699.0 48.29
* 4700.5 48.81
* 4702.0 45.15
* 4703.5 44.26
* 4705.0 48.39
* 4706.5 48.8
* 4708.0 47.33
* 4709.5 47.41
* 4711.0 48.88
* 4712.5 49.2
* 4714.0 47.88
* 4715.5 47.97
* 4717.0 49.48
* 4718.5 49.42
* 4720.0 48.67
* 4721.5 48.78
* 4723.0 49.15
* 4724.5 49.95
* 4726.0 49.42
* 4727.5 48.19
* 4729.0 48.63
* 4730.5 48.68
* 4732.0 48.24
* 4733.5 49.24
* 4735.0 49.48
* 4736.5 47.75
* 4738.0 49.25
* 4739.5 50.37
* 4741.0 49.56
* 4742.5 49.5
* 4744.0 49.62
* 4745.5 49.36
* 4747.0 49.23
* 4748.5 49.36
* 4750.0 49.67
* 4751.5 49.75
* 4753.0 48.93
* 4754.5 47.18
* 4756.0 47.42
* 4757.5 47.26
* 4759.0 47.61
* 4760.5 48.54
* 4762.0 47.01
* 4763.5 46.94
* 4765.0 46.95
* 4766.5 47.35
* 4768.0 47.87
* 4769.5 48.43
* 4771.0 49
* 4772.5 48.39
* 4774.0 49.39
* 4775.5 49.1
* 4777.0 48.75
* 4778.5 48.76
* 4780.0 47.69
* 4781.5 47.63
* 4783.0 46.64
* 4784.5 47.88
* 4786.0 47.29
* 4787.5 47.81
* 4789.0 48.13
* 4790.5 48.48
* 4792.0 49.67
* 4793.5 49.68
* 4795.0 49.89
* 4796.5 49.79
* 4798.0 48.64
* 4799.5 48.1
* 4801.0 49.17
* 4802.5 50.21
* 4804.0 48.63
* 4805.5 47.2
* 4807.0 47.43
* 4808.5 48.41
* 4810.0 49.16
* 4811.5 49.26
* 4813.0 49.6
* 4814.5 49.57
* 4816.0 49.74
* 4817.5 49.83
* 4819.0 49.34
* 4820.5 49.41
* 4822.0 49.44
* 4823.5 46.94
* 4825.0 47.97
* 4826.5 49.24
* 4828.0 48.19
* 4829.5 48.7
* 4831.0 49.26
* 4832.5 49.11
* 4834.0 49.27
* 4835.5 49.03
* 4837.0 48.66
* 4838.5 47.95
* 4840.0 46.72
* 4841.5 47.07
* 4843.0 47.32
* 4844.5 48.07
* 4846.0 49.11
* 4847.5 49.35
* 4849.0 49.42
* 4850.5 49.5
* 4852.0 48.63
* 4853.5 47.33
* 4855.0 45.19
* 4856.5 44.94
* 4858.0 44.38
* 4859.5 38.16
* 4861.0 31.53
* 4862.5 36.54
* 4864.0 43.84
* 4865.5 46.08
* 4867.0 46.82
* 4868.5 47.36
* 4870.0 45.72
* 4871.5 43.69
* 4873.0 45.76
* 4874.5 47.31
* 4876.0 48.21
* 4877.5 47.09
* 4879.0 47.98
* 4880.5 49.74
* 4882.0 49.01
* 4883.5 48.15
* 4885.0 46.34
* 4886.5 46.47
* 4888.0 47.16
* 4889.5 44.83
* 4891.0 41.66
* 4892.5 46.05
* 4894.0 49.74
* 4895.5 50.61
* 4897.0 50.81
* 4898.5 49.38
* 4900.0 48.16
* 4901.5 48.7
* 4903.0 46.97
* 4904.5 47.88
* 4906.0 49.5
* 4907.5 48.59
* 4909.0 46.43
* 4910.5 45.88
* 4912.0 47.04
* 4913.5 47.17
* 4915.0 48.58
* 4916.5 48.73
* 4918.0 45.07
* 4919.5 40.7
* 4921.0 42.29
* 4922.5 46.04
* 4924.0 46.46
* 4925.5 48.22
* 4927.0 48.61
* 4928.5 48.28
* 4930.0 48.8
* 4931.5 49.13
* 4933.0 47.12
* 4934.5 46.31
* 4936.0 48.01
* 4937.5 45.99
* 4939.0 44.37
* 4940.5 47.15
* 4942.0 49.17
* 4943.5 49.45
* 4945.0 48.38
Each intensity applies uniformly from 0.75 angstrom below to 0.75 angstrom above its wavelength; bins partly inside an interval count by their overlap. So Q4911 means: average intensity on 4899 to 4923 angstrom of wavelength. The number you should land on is 46.8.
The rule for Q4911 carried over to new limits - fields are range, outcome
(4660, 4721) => 48.6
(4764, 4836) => 48.6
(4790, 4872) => 47.5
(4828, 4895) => 46.5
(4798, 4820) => 49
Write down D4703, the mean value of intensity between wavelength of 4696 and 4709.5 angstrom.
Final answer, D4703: 47.8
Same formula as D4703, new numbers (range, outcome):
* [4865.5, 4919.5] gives 47.3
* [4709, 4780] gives 48.7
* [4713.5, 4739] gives 48.9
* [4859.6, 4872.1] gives 42.4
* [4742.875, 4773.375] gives 48.3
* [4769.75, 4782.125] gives 48.6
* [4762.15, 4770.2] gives 47.5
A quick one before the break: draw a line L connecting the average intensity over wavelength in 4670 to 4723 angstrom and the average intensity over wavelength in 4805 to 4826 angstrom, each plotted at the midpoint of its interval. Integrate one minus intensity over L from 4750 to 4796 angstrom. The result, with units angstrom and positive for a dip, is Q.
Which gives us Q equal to 0.6 angstrom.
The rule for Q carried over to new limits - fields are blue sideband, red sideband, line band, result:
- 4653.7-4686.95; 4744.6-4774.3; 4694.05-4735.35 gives -0.1 angstrom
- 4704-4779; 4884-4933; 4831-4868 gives 1.3 angstrom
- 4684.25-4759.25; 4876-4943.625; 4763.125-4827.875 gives -0.5 angstrom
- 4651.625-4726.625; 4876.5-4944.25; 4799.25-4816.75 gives -0.4 angstrom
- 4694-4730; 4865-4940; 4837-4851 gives -0.2 angstrom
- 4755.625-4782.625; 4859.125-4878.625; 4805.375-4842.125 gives -2.4 angstrom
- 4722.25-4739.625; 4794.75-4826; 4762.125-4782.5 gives 0.3 angstrom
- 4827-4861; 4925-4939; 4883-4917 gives -0.1 angstrom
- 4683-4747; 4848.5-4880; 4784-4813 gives -1.3 angstrom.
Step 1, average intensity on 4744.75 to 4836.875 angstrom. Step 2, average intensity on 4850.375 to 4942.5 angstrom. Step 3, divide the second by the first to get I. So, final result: 0.96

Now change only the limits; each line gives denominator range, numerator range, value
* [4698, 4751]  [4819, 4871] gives 0.96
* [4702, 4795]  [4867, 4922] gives 0.97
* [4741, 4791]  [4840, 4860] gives 0.97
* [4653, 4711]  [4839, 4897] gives 0.95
